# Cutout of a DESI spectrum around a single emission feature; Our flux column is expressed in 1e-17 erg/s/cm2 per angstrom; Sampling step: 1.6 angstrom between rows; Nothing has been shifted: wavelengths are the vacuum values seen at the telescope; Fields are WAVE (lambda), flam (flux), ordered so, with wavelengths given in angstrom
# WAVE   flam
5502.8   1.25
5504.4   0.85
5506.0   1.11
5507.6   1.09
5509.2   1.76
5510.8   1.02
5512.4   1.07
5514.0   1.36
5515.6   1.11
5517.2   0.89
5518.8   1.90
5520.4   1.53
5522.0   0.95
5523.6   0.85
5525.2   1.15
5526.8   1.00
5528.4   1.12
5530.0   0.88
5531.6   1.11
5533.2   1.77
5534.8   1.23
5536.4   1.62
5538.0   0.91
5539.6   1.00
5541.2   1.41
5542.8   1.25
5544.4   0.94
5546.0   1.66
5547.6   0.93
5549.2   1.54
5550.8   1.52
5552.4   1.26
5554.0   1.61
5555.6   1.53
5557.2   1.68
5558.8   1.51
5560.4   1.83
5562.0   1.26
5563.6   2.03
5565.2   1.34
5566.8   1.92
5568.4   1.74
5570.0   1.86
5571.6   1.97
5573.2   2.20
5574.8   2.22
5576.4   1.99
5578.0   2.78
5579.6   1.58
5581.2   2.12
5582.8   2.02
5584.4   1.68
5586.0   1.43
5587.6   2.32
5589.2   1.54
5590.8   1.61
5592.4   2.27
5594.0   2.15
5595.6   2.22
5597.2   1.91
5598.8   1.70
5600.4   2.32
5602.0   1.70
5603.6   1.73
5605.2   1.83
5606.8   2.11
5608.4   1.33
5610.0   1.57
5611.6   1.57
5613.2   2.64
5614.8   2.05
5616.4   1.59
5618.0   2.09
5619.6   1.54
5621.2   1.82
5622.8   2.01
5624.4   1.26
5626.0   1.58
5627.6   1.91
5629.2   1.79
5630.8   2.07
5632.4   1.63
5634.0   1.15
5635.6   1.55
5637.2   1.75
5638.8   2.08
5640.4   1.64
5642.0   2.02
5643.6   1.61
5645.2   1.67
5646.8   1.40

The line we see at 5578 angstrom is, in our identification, Mg II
